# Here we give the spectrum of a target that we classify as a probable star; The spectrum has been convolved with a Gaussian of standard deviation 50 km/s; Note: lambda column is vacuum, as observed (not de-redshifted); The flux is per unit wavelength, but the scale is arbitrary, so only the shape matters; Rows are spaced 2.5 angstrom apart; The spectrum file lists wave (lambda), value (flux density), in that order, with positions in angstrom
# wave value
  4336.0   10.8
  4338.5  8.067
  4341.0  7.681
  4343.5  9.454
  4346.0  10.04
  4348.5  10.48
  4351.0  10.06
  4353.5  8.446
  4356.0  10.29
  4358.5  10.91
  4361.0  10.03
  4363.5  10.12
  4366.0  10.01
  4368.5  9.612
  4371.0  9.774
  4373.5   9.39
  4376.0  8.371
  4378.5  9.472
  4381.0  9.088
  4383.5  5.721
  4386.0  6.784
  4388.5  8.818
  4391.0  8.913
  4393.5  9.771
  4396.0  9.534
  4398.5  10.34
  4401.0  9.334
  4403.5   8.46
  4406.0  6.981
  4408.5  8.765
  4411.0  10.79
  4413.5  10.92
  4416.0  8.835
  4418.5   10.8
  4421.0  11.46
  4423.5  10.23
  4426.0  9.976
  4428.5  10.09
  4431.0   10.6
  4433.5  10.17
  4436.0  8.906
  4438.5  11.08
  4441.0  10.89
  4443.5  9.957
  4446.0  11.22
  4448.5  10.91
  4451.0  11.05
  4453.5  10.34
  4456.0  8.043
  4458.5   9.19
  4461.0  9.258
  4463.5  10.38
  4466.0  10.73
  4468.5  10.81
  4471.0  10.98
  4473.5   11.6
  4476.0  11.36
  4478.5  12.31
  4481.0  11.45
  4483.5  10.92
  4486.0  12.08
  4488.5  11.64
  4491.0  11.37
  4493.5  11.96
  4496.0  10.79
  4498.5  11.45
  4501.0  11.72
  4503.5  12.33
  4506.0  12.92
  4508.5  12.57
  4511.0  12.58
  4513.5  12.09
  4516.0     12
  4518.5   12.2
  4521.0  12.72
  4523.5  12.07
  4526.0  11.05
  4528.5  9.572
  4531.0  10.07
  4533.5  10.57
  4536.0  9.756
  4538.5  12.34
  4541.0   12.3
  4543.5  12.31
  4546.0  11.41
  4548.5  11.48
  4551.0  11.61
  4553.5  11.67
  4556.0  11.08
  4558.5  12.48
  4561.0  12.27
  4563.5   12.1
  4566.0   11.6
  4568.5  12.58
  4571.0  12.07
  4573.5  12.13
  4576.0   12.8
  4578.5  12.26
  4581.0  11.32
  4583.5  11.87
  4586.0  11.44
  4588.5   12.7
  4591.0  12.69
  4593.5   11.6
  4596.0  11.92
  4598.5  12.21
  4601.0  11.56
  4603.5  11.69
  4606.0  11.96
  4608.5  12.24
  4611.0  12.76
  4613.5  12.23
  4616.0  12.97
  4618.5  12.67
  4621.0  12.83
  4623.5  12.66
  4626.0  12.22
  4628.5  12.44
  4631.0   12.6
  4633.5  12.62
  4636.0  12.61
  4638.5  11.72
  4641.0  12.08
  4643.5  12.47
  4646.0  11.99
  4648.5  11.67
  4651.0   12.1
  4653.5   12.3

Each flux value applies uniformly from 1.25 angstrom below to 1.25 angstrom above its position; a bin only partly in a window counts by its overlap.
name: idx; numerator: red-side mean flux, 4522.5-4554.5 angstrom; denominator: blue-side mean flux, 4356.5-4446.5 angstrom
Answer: 1.2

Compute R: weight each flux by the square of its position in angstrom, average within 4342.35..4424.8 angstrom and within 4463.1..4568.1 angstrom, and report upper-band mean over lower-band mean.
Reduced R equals 1.30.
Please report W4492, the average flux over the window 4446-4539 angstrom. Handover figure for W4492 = 11.2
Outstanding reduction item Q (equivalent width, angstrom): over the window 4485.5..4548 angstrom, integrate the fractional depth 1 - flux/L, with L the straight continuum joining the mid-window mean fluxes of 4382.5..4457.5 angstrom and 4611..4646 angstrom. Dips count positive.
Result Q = -4.06 angstrom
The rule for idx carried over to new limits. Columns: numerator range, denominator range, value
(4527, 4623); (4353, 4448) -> 1.23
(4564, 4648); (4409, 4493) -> 1.15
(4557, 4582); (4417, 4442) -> 1.17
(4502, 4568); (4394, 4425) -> 1.21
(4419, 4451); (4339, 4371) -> 1.08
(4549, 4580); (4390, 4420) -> 1.27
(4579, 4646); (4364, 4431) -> 1.31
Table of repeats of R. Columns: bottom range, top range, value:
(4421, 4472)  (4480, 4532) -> 1.17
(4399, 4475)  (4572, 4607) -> 1.27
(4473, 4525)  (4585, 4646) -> 1.09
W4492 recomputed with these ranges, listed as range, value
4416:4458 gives 10.3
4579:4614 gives 12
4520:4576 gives 11.6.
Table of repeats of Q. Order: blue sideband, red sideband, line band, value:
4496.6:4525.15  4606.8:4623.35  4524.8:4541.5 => 2.1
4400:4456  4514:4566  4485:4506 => -1.5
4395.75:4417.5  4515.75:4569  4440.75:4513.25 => -4.4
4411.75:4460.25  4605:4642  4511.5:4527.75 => -1.1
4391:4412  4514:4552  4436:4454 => -1.3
